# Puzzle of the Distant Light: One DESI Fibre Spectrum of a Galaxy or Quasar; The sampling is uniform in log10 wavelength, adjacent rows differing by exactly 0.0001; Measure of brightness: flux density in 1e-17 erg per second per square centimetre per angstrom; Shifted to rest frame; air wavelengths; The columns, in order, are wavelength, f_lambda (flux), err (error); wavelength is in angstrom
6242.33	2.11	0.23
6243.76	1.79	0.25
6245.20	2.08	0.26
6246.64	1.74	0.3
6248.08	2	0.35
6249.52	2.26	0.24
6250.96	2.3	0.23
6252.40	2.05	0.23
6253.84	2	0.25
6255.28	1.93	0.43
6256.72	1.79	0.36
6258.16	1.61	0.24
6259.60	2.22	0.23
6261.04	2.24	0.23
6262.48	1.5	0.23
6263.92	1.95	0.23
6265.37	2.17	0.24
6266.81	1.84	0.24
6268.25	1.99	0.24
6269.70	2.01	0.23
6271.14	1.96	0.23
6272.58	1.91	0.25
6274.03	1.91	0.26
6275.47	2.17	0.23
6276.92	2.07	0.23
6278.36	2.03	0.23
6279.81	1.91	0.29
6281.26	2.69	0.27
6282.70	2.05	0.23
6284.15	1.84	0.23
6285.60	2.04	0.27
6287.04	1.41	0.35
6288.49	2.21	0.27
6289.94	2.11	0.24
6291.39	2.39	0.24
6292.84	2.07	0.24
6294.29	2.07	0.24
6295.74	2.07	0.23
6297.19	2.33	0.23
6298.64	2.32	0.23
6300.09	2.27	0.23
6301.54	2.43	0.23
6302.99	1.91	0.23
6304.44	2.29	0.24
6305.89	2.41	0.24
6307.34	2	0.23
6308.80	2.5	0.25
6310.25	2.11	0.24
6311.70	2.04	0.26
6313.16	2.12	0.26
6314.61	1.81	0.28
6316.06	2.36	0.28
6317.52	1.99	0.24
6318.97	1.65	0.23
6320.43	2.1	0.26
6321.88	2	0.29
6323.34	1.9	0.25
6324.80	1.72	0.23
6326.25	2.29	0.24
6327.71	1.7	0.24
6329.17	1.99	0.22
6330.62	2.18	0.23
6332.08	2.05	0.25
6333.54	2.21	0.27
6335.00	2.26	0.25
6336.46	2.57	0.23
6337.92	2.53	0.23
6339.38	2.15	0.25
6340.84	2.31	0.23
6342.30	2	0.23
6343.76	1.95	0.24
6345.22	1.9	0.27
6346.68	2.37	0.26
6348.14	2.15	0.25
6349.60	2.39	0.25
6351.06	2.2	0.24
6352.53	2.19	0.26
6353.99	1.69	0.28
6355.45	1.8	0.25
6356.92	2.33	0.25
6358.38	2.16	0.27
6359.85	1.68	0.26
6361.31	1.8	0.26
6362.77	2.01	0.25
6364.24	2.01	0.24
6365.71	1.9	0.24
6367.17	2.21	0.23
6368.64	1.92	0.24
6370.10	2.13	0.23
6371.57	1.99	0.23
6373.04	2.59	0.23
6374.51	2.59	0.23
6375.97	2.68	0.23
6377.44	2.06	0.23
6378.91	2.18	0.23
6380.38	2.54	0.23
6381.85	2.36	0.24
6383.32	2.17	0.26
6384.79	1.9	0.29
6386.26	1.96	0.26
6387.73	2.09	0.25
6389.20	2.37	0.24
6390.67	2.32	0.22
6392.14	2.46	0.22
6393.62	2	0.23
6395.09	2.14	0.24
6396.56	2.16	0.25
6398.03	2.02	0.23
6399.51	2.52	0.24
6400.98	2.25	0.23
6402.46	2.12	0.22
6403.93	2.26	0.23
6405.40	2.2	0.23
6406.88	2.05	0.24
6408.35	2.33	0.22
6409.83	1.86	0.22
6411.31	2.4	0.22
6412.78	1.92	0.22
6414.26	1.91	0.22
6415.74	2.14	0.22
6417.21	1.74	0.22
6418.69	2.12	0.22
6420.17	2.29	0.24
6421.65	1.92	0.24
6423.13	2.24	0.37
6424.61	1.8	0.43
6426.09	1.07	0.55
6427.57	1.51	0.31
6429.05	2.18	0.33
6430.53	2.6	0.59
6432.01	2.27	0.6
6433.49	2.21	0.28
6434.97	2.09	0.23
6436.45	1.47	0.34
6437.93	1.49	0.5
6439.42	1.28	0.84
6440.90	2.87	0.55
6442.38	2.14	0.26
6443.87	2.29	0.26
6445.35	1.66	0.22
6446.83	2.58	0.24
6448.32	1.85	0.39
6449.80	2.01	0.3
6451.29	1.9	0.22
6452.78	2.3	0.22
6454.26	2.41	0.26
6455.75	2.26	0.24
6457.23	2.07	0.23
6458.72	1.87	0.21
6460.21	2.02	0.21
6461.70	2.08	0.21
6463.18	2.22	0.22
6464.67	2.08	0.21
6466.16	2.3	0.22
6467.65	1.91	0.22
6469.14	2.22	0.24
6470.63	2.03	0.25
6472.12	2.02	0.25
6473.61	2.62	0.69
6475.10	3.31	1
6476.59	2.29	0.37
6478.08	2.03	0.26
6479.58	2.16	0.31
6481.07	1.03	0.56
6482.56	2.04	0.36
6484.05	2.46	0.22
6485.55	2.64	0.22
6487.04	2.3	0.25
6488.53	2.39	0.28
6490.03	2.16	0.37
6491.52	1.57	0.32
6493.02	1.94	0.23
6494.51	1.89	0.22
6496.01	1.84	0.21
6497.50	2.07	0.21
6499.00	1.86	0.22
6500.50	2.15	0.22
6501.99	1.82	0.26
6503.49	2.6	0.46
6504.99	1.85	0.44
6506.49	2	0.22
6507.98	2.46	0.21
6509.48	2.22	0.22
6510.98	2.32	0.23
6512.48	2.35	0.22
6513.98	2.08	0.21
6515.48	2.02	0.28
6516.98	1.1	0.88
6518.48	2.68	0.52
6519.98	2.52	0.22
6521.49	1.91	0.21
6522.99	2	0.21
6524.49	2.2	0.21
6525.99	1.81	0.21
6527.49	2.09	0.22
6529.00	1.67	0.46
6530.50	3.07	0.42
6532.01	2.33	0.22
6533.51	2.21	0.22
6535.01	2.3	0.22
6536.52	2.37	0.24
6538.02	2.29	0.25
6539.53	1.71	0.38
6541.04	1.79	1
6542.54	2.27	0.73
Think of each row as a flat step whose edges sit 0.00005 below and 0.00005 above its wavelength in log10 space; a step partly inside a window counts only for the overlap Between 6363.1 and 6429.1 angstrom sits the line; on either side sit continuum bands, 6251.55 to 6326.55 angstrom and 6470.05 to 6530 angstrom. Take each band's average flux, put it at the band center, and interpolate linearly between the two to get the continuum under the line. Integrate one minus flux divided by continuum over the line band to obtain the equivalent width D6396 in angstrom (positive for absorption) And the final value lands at -1.2 angstrom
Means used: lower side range 2.05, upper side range 2.12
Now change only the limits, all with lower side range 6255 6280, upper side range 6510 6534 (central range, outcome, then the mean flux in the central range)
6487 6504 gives 0.77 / 2.03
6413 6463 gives 1.54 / 2.02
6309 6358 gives -2.17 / 2.1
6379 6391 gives -0.96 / 2.21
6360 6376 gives -0.73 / 2.13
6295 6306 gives -1.46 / 2.25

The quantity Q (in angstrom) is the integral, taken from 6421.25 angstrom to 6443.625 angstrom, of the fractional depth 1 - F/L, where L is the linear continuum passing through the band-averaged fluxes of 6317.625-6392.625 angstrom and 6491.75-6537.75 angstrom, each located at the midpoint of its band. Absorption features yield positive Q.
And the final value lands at 1.8 angstrom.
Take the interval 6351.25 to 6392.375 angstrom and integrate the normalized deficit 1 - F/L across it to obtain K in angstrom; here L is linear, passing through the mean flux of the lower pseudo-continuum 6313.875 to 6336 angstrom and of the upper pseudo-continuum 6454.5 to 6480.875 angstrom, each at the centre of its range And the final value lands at -1.34 angstrom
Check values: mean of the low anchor 2.02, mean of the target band 2.14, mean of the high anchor 2.18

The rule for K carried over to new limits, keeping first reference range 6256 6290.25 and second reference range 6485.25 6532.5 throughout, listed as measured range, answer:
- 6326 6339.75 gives -1.18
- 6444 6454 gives 0.00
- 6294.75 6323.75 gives -1.87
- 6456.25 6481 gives -0.91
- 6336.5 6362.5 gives -1.01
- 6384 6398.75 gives -0.66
